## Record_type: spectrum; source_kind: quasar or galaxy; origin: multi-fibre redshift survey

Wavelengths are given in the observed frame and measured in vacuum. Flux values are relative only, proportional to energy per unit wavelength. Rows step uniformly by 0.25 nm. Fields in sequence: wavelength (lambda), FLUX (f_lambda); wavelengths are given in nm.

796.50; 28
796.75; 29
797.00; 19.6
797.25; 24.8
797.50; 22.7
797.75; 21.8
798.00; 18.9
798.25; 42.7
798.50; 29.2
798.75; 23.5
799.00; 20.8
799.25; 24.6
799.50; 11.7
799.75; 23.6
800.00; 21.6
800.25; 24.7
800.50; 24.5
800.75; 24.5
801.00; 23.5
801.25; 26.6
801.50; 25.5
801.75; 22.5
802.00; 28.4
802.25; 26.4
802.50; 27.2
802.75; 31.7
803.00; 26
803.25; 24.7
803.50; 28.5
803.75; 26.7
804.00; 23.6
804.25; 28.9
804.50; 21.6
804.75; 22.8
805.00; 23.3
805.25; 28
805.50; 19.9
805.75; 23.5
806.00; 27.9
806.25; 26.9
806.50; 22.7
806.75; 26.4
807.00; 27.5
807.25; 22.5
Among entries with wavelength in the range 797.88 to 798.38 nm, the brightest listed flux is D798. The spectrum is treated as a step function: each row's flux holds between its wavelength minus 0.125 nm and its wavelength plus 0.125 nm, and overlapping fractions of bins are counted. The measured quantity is 42.7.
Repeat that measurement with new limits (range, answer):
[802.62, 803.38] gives 31.7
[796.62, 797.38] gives 29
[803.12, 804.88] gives 28.9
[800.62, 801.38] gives 26.6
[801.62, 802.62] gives 28.4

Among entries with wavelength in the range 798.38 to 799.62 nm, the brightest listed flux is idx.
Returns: 29.2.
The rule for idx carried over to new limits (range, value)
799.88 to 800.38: 24.7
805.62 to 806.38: 27.9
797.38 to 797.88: 22.7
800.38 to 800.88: 24.5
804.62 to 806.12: 28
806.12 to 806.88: 26.9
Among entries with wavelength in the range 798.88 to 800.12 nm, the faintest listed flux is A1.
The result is 11.7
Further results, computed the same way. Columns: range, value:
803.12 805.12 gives 21.6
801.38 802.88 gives 22.5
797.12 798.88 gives 18.9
